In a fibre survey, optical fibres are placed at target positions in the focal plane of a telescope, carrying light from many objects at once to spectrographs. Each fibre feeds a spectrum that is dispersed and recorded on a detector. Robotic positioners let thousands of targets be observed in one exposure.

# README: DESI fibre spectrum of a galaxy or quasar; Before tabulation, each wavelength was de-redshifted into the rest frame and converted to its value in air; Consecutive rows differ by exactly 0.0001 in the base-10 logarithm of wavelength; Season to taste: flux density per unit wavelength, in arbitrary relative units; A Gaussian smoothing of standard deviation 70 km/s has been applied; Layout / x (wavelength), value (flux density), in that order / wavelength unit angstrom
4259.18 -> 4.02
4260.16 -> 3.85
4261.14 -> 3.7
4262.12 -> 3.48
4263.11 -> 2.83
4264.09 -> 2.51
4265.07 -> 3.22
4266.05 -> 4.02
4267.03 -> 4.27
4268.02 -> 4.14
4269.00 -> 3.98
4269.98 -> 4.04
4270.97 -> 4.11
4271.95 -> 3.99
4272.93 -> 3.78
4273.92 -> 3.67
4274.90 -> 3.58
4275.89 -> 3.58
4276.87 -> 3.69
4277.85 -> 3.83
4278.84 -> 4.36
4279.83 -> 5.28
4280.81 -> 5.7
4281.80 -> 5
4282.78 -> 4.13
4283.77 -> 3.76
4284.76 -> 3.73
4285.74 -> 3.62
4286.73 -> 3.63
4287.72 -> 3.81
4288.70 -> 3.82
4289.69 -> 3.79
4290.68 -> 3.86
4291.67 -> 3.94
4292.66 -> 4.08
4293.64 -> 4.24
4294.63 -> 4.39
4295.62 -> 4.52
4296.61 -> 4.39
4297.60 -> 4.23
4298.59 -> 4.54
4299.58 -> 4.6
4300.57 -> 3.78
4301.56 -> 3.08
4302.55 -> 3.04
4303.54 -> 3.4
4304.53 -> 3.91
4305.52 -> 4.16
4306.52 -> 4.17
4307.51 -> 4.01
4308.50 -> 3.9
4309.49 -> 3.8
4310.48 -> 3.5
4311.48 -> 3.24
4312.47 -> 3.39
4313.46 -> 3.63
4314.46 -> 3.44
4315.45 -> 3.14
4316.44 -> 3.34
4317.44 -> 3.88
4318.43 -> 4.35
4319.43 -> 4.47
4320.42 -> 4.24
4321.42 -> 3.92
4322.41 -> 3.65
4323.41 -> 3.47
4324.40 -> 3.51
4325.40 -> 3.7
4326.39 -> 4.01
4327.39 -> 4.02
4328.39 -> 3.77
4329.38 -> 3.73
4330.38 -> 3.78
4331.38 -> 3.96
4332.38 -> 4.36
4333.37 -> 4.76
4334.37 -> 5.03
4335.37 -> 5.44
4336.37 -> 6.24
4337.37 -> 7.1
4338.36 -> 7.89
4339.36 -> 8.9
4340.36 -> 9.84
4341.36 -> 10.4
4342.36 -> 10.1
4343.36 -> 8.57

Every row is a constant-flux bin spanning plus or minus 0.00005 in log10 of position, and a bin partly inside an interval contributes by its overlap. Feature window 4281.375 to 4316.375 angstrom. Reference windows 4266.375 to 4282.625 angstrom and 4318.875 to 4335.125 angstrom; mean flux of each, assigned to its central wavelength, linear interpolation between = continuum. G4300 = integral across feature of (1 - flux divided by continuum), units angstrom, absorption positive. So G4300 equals 2.2 angstrom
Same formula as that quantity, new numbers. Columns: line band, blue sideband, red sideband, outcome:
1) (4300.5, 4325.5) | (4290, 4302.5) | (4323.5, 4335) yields 2.3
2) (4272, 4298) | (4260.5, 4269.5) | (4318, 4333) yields -2.8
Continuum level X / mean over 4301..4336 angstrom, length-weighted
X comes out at 3.87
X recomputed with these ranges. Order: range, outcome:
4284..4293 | 3.8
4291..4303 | 4.07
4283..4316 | 3.84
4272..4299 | 4.11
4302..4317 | 3.6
